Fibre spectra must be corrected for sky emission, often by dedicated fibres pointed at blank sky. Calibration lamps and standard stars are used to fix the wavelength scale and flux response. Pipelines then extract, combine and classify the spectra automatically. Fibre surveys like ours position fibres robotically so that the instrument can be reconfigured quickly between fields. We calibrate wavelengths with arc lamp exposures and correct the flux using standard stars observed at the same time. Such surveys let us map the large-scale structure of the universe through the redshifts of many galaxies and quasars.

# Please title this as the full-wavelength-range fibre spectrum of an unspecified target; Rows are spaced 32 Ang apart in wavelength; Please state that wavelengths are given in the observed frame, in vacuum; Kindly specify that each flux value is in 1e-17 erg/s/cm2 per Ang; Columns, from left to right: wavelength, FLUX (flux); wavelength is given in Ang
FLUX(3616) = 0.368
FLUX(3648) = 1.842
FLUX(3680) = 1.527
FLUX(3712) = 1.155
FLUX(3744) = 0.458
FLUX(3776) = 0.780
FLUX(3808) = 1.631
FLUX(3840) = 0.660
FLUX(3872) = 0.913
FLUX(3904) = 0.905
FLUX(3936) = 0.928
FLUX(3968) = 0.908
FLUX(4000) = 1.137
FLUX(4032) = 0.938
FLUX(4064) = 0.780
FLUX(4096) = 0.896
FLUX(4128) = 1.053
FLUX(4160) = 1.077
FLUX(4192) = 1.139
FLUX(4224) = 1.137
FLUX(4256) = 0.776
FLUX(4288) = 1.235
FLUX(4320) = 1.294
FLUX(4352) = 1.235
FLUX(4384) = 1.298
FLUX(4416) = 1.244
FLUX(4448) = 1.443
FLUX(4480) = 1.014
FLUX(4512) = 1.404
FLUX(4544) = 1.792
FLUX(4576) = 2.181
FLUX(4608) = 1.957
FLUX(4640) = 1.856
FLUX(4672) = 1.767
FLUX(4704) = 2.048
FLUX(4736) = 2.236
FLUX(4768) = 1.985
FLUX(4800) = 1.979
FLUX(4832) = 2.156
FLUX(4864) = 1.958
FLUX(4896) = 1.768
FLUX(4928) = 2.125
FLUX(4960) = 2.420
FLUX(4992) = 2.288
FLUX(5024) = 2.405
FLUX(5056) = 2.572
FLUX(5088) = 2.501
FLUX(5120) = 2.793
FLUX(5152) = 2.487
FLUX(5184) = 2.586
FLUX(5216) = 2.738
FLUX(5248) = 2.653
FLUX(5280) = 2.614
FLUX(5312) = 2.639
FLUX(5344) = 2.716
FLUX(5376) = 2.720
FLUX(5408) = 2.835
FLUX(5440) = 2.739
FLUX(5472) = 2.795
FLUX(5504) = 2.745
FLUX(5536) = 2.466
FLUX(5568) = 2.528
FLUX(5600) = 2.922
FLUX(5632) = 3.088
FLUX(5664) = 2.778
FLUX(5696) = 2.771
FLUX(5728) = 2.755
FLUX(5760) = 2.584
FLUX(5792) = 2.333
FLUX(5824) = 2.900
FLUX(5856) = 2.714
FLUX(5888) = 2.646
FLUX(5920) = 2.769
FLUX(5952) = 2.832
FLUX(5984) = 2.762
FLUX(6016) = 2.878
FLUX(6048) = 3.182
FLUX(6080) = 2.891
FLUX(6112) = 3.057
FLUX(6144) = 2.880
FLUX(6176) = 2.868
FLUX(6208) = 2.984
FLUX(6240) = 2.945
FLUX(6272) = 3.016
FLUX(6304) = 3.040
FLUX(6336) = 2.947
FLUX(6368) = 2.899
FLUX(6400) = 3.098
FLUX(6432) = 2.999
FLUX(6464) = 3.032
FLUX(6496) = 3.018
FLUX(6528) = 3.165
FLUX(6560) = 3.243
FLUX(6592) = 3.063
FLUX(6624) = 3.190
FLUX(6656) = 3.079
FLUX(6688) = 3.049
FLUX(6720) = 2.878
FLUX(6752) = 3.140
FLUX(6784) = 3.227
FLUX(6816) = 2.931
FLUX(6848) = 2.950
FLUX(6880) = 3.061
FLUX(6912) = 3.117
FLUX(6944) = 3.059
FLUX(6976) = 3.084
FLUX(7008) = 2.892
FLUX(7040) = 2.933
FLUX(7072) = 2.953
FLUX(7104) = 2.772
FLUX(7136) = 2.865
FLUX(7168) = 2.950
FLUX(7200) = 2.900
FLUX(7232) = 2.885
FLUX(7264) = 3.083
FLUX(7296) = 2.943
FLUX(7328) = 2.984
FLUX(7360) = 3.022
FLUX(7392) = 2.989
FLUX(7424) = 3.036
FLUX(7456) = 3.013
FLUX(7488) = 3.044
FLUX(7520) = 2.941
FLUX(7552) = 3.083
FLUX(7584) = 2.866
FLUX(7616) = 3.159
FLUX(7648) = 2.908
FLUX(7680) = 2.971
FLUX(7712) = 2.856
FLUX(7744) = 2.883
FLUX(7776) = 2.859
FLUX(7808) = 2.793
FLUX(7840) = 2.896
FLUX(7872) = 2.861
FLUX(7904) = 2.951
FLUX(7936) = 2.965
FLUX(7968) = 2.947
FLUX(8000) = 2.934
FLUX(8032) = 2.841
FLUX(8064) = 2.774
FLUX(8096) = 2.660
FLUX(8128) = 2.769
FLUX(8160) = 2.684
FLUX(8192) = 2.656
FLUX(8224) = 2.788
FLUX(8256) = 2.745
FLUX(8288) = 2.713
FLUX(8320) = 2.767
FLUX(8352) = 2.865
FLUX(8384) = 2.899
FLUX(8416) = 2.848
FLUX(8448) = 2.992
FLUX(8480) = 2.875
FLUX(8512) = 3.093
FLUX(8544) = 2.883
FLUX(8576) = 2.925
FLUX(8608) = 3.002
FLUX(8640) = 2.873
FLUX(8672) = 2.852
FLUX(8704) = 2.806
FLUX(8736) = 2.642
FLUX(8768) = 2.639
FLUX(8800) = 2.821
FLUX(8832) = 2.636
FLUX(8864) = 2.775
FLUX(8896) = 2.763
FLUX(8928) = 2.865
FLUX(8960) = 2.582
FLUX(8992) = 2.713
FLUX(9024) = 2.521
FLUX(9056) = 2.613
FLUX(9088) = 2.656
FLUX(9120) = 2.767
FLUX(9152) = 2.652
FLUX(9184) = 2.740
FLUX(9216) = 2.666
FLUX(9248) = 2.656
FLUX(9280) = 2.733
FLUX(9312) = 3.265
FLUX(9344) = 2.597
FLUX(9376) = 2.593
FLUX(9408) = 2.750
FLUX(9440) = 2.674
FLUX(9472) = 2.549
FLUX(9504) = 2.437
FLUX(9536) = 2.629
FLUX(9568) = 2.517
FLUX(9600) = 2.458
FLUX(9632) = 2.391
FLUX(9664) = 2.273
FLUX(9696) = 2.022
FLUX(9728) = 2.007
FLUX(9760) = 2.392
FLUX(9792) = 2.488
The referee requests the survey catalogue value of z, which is 0.14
